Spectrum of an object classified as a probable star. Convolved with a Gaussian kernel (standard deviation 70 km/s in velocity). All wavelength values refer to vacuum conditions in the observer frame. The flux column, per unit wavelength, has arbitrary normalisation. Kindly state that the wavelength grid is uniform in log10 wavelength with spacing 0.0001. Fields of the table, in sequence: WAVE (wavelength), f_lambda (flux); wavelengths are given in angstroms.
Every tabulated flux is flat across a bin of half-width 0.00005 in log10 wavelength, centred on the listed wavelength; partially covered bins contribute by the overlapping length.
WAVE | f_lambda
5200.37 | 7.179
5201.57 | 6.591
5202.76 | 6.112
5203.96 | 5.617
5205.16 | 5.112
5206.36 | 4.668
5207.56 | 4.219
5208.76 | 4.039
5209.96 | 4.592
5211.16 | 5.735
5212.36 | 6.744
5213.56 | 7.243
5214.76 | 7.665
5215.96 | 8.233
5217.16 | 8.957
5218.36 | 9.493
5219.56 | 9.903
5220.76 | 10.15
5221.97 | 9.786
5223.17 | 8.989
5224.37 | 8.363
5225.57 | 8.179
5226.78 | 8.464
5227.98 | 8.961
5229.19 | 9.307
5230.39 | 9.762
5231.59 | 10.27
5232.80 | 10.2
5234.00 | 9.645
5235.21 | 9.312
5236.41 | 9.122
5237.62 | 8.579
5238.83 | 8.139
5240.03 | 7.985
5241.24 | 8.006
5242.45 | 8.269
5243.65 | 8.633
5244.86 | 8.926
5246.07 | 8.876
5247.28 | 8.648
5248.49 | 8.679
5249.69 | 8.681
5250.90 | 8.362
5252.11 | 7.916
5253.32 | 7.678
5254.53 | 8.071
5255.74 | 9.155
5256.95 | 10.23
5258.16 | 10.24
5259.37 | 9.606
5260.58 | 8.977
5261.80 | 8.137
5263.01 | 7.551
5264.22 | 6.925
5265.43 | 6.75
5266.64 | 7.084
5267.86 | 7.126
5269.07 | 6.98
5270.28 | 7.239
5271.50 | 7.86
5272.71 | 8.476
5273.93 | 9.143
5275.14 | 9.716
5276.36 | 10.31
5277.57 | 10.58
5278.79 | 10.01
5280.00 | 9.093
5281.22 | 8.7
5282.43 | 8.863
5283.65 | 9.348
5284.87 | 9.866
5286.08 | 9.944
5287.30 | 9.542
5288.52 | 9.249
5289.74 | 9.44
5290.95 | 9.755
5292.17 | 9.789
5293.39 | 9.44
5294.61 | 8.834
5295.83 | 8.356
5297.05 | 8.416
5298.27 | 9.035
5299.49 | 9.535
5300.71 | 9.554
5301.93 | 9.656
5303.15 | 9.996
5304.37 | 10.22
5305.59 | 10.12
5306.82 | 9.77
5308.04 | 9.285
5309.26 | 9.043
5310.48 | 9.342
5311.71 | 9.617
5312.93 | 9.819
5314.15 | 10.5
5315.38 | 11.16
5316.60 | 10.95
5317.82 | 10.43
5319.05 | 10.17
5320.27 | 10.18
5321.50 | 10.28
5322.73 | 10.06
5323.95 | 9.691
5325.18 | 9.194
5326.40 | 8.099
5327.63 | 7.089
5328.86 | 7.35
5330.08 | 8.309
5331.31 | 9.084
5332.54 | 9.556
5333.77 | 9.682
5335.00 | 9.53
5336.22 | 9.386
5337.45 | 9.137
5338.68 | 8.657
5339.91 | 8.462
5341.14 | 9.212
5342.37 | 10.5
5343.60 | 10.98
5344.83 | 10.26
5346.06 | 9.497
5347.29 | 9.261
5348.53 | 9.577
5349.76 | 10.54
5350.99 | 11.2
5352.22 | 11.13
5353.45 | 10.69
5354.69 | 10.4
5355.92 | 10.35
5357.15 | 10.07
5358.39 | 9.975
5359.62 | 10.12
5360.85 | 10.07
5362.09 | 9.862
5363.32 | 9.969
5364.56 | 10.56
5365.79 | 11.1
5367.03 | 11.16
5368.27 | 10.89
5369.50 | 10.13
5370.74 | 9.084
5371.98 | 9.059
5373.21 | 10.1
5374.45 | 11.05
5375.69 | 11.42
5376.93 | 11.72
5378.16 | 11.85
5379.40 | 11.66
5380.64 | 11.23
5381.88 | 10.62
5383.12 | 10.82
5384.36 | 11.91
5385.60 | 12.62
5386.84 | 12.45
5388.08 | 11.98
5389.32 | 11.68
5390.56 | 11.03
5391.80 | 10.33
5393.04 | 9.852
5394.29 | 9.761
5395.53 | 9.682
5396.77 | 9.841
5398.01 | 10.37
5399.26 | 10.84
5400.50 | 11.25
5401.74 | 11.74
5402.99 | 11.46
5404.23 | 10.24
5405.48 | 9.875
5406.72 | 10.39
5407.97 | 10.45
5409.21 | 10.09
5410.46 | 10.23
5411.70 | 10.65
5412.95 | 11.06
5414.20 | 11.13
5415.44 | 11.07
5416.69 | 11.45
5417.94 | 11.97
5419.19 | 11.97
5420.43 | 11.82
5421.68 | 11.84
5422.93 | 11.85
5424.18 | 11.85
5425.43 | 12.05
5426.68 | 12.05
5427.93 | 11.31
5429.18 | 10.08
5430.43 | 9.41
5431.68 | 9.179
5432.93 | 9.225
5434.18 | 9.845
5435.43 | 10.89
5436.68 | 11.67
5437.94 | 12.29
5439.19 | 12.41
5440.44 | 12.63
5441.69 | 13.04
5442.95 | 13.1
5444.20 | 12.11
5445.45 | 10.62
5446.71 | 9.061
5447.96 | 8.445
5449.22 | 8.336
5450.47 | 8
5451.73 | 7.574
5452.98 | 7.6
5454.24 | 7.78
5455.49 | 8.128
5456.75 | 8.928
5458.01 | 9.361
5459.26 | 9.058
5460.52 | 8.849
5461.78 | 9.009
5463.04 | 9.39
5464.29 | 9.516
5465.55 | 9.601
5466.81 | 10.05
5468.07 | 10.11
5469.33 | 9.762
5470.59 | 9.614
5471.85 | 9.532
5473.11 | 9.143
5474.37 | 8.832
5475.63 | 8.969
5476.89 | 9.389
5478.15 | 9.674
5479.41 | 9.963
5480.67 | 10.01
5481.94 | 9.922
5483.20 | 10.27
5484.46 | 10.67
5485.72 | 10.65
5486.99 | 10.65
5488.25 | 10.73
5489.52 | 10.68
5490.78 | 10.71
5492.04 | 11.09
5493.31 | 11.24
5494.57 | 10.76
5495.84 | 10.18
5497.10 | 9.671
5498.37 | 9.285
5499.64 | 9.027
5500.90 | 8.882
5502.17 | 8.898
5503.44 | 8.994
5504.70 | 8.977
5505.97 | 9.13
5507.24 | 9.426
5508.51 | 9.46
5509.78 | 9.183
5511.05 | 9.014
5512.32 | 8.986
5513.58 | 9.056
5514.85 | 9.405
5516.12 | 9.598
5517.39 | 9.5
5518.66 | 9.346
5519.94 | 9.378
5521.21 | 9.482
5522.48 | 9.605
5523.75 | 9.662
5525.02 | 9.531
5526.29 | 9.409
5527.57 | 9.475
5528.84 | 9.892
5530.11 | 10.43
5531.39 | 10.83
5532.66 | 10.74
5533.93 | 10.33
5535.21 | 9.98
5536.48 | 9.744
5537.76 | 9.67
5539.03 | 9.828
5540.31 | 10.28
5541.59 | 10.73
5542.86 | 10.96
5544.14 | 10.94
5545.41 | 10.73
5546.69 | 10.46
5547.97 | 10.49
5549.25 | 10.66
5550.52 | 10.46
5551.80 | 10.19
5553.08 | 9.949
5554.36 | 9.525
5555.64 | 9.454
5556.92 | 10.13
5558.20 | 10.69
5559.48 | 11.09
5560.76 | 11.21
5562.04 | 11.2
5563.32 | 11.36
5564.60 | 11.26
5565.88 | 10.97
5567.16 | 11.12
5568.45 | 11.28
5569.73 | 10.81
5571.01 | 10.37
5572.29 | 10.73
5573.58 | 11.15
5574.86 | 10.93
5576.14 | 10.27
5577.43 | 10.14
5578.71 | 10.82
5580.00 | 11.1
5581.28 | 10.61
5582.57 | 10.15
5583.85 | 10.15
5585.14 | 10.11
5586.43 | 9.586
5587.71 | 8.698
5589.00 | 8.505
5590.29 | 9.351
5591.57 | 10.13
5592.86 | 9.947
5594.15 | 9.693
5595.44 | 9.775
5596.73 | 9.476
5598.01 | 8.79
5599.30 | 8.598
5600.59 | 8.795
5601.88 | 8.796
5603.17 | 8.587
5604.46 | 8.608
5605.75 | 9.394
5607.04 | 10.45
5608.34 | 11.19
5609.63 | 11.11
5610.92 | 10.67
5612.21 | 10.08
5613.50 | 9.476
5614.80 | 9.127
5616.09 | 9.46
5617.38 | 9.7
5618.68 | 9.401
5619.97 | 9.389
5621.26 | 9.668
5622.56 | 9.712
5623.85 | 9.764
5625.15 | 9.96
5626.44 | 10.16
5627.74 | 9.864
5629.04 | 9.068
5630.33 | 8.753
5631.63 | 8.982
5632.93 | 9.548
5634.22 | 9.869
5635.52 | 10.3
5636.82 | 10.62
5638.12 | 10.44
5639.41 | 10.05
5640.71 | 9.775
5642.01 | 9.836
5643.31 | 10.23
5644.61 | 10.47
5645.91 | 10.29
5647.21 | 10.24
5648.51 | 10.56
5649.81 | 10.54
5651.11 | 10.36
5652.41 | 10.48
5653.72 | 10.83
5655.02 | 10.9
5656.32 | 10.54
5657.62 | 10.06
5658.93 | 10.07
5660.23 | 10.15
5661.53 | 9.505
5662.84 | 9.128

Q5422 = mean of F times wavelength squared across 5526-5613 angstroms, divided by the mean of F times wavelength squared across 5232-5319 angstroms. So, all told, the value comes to 1.25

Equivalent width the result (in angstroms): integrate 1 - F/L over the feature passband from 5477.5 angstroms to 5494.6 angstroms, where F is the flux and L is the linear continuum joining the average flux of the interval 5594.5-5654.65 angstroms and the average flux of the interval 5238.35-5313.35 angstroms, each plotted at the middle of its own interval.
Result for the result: -1.9 angstroms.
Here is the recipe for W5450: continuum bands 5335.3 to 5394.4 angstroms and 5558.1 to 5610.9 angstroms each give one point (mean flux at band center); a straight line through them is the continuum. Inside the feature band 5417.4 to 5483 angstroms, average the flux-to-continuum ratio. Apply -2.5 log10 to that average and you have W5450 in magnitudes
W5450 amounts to 0.03 mag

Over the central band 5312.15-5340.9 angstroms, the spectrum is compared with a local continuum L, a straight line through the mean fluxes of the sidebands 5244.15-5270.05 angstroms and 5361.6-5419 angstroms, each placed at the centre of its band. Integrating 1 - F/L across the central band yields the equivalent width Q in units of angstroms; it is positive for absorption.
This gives 0.5 angstroms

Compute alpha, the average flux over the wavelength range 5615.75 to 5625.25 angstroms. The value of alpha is 9.62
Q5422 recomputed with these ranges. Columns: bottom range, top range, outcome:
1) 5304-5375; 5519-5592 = 1.13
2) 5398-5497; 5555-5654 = 1.03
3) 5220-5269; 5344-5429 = 1.32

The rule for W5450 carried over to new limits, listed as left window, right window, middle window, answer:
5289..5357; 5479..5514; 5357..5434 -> -0.116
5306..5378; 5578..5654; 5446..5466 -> 0.142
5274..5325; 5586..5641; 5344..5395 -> -0.106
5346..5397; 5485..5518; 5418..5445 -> -0.124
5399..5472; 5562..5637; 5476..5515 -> 0.046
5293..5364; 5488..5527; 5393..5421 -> -0.119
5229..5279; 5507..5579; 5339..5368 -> -0.112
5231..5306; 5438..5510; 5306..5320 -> -0.104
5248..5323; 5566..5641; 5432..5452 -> -0.117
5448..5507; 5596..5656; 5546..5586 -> -0.097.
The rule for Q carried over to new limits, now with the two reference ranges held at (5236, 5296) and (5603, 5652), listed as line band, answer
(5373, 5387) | -3.6 angstroms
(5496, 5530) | 0.7 angstroms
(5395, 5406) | -1.7 angstroms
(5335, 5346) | -0.7 angstroms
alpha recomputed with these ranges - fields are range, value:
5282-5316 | 9.56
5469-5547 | 9.84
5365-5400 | 10.9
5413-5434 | 11.1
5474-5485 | 9.76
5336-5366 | 10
